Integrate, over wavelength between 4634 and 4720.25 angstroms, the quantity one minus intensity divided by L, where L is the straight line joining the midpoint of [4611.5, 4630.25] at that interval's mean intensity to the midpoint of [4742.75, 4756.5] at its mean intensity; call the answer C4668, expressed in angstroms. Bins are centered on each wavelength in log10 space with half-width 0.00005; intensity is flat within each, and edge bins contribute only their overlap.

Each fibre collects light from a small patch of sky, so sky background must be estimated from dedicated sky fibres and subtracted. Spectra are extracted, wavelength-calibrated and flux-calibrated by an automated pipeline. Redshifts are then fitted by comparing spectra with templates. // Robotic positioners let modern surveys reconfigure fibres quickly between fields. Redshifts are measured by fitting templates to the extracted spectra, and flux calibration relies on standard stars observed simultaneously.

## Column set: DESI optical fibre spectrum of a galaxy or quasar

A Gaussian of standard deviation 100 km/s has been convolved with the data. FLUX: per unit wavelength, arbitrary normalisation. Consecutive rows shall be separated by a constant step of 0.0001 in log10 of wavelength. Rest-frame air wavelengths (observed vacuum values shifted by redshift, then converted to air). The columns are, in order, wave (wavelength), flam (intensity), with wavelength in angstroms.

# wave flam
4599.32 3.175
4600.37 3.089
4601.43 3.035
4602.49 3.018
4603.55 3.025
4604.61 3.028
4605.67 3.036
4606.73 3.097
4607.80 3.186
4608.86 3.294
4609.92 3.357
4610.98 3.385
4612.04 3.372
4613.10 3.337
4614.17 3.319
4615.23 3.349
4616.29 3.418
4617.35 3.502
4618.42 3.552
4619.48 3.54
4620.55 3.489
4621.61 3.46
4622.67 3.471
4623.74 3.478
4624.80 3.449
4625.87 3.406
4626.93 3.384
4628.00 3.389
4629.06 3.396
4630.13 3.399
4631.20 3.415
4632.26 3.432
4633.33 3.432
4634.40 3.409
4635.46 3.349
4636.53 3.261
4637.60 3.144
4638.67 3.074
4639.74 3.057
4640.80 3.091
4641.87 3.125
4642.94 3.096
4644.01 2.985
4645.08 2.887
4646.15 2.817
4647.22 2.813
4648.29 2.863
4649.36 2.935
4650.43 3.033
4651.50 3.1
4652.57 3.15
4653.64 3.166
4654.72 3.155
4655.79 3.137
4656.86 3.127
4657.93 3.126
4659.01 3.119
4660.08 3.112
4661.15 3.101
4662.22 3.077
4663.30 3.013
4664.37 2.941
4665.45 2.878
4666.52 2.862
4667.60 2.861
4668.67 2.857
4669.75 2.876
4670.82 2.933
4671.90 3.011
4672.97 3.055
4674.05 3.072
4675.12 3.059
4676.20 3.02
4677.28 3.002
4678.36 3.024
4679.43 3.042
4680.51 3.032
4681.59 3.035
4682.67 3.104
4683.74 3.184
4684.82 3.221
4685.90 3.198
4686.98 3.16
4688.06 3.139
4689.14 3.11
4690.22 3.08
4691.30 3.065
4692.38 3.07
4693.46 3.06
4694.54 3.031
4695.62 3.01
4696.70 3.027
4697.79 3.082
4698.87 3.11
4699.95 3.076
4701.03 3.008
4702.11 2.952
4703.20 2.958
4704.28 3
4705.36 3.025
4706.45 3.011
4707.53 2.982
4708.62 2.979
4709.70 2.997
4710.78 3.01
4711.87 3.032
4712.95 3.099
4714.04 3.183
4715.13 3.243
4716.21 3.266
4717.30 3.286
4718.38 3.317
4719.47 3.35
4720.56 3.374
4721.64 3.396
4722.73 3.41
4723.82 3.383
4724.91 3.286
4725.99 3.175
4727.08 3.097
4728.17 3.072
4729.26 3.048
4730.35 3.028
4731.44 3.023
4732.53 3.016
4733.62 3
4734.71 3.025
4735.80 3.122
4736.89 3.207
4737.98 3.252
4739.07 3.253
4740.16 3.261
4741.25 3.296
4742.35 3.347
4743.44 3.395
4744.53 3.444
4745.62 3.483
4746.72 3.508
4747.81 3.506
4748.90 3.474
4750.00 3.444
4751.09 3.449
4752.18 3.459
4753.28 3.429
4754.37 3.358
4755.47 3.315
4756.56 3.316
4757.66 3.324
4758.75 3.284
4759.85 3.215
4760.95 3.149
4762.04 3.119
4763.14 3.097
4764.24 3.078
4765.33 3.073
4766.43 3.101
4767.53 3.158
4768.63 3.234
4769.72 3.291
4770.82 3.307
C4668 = 9.2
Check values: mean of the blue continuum 3.43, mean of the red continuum 3.44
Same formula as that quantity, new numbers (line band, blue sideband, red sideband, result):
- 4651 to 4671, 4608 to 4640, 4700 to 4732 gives 1.5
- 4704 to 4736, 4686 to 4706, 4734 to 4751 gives 0.6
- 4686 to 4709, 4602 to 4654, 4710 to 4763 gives 1.4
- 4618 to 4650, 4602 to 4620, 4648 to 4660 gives -0.7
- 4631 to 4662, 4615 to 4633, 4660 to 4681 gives 1.0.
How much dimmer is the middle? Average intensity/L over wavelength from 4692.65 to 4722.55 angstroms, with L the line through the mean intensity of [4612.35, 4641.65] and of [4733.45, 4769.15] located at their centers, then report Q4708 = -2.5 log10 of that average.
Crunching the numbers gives 0.07 mag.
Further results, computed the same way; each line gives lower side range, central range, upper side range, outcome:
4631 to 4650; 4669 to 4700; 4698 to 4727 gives 0.026 mag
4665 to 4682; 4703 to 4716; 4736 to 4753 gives 0.045 mag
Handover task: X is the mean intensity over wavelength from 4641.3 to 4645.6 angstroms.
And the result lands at 3.02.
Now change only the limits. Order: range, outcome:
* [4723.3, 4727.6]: 3.24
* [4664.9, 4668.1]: 2.86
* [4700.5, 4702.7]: 2.97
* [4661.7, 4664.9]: 3.01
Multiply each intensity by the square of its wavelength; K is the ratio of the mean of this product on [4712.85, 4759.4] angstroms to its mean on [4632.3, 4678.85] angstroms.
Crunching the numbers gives 1.1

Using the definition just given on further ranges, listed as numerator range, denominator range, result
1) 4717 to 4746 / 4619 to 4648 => 1.03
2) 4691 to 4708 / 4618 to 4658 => 0.96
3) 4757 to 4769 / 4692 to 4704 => 1.07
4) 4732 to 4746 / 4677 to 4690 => 1.07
